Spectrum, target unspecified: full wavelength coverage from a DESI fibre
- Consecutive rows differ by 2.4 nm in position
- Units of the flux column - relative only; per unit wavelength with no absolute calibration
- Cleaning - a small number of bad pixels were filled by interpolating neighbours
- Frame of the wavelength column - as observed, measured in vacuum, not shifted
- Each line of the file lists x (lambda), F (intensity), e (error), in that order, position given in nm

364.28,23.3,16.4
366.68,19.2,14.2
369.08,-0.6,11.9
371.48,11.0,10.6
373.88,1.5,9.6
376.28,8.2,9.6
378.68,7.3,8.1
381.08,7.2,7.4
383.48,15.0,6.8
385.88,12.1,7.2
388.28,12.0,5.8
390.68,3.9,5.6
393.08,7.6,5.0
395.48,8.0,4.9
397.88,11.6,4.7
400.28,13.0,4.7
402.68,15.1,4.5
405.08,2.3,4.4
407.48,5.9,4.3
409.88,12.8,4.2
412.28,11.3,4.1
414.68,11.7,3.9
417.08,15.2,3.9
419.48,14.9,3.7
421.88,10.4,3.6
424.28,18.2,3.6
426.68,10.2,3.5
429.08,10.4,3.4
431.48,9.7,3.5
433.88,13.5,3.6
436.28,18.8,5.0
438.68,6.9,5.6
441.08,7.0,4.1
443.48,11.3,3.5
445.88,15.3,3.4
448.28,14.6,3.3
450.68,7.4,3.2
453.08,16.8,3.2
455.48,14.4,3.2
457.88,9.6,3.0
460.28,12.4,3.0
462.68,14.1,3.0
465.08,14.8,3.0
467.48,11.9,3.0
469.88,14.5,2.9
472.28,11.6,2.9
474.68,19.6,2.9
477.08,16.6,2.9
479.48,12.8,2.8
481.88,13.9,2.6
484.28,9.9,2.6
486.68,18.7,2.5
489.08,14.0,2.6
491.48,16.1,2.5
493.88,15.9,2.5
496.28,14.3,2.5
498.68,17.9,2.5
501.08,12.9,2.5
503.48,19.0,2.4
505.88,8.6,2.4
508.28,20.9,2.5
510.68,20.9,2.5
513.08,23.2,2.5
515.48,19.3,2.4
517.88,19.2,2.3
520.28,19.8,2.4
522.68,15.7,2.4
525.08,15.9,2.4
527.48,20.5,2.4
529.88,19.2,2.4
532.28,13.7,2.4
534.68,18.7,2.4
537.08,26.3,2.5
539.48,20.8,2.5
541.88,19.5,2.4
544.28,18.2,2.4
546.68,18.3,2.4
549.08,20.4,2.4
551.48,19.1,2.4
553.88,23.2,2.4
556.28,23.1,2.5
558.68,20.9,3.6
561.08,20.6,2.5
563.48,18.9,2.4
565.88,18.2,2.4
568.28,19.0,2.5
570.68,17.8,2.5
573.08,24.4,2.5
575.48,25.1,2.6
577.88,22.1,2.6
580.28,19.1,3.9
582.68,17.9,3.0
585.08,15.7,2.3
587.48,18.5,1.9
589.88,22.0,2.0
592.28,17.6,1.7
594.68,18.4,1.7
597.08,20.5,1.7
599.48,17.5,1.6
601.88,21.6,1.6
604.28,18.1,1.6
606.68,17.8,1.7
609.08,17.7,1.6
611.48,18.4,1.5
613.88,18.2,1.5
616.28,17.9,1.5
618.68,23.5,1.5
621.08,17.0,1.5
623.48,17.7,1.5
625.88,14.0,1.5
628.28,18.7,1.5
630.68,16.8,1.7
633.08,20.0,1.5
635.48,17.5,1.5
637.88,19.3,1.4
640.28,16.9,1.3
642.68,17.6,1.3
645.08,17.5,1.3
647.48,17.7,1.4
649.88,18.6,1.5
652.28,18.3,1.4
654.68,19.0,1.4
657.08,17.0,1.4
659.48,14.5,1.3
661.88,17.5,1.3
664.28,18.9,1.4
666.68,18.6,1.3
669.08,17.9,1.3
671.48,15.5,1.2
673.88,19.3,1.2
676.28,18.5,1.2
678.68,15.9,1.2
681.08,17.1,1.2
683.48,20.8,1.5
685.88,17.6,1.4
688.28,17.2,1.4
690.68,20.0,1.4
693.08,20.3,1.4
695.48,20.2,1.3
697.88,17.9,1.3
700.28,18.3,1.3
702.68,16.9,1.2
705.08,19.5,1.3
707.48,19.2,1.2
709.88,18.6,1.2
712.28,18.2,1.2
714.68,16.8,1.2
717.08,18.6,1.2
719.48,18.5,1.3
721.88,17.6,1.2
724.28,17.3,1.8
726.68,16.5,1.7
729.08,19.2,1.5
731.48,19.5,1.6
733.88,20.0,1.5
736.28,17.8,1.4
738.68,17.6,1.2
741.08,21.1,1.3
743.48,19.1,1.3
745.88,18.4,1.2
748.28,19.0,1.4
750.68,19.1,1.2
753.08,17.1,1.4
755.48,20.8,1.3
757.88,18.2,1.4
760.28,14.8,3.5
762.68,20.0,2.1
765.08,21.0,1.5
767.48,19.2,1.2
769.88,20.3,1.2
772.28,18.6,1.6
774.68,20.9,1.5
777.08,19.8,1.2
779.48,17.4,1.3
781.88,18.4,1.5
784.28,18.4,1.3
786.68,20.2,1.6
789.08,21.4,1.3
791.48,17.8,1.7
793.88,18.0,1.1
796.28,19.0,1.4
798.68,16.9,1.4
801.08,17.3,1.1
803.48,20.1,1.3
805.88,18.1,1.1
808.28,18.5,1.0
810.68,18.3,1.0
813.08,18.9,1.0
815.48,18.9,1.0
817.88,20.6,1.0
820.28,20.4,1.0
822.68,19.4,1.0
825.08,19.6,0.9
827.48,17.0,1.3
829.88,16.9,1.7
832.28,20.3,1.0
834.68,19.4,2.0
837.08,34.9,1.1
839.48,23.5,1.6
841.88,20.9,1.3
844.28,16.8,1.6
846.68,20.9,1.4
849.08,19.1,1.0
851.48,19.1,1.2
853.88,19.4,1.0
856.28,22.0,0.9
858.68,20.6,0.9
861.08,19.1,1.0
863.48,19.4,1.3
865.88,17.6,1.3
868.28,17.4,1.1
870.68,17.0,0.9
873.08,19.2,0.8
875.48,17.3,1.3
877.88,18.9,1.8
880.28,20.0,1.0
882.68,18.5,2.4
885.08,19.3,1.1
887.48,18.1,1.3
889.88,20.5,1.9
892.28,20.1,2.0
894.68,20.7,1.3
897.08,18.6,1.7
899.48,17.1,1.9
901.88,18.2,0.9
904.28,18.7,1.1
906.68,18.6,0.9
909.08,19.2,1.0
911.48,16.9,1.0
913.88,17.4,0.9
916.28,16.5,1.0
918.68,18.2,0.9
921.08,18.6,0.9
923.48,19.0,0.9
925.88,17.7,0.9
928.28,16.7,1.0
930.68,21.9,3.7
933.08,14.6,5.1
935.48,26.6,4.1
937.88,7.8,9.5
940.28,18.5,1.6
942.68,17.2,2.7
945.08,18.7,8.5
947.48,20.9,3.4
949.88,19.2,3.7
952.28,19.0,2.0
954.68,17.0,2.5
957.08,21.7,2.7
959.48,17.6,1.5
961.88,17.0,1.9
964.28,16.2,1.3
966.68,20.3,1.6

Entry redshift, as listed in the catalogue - 0.274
